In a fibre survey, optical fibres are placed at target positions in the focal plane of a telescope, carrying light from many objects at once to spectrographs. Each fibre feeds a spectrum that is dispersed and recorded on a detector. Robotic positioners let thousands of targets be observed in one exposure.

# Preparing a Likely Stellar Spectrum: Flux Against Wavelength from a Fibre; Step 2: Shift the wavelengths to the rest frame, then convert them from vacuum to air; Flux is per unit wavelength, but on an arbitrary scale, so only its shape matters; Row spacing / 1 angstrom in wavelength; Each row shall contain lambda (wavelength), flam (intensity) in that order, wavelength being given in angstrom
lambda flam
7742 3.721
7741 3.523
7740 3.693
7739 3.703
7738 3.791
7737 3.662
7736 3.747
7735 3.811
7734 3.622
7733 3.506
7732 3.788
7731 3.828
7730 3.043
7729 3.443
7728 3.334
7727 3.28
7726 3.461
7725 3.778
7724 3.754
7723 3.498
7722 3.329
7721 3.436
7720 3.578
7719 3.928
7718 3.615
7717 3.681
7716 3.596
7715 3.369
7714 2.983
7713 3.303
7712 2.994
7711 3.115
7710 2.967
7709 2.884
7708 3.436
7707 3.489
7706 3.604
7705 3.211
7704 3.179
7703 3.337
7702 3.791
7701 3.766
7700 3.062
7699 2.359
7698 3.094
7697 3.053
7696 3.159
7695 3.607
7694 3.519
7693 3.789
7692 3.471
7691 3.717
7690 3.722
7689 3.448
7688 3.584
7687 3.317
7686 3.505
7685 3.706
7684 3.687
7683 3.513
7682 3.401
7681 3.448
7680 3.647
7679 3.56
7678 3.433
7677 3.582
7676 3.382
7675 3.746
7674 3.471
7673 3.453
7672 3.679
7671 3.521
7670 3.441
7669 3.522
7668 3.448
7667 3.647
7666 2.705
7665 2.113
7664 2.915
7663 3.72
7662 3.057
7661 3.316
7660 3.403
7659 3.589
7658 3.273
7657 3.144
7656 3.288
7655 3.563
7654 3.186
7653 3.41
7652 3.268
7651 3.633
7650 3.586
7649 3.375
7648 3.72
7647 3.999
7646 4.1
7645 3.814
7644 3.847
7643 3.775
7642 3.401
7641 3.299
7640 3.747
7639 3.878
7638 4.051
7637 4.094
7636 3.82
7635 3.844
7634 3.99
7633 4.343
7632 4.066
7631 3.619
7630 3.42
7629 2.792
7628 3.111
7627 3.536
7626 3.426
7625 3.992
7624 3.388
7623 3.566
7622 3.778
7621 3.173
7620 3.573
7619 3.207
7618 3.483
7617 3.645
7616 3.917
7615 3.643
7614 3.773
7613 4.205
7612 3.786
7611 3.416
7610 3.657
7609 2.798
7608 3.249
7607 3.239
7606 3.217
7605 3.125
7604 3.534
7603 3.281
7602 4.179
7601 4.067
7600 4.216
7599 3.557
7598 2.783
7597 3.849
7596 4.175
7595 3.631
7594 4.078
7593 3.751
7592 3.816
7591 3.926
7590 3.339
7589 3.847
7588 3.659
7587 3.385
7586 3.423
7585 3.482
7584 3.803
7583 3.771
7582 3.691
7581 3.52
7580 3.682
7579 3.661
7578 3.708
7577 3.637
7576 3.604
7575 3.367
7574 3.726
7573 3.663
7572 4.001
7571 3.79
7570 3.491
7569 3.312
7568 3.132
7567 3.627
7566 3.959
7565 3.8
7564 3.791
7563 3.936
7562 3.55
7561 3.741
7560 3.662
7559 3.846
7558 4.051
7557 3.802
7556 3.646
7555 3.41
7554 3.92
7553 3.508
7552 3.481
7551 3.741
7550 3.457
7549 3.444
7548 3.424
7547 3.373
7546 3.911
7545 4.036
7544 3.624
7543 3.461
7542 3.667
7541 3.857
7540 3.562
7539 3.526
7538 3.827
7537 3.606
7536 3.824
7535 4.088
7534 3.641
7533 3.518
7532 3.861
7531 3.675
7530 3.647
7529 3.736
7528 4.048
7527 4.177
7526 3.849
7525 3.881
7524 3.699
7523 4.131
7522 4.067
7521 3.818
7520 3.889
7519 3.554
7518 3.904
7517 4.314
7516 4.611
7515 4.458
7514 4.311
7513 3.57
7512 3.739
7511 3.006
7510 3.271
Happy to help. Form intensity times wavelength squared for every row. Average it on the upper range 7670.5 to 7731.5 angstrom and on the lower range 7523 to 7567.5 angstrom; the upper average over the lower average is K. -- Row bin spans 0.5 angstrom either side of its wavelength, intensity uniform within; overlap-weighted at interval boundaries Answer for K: 1.0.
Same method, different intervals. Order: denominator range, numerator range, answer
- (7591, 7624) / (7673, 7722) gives 0.97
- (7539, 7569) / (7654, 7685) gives 0.95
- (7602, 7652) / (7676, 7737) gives 0.97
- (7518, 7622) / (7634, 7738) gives 0.98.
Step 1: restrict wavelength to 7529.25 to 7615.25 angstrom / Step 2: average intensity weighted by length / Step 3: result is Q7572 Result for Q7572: 3.65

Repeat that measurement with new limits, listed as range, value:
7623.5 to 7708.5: 3.5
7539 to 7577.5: 3.66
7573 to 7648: 3.65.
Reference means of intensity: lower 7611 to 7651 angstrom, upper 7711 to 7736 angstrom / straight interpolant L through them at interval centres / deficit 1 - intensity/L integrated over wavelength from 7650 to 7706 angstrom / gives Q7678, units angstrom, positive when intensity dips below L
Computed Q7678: 3.0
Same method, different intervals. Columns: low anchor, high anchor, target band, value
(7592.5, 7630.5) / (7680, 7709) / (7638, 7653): -0.75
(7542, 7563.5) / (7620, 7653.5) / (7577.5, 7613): 0.46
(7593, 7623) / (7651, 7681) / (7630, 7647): -1.81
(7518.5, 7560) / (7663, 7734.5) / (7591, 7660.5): -0.98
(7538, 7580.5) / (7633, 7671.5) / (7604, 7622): 0.47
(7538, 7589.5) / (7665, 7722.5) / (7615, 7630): 0.29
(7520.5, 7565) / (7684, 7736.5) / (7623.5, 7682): 0.25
